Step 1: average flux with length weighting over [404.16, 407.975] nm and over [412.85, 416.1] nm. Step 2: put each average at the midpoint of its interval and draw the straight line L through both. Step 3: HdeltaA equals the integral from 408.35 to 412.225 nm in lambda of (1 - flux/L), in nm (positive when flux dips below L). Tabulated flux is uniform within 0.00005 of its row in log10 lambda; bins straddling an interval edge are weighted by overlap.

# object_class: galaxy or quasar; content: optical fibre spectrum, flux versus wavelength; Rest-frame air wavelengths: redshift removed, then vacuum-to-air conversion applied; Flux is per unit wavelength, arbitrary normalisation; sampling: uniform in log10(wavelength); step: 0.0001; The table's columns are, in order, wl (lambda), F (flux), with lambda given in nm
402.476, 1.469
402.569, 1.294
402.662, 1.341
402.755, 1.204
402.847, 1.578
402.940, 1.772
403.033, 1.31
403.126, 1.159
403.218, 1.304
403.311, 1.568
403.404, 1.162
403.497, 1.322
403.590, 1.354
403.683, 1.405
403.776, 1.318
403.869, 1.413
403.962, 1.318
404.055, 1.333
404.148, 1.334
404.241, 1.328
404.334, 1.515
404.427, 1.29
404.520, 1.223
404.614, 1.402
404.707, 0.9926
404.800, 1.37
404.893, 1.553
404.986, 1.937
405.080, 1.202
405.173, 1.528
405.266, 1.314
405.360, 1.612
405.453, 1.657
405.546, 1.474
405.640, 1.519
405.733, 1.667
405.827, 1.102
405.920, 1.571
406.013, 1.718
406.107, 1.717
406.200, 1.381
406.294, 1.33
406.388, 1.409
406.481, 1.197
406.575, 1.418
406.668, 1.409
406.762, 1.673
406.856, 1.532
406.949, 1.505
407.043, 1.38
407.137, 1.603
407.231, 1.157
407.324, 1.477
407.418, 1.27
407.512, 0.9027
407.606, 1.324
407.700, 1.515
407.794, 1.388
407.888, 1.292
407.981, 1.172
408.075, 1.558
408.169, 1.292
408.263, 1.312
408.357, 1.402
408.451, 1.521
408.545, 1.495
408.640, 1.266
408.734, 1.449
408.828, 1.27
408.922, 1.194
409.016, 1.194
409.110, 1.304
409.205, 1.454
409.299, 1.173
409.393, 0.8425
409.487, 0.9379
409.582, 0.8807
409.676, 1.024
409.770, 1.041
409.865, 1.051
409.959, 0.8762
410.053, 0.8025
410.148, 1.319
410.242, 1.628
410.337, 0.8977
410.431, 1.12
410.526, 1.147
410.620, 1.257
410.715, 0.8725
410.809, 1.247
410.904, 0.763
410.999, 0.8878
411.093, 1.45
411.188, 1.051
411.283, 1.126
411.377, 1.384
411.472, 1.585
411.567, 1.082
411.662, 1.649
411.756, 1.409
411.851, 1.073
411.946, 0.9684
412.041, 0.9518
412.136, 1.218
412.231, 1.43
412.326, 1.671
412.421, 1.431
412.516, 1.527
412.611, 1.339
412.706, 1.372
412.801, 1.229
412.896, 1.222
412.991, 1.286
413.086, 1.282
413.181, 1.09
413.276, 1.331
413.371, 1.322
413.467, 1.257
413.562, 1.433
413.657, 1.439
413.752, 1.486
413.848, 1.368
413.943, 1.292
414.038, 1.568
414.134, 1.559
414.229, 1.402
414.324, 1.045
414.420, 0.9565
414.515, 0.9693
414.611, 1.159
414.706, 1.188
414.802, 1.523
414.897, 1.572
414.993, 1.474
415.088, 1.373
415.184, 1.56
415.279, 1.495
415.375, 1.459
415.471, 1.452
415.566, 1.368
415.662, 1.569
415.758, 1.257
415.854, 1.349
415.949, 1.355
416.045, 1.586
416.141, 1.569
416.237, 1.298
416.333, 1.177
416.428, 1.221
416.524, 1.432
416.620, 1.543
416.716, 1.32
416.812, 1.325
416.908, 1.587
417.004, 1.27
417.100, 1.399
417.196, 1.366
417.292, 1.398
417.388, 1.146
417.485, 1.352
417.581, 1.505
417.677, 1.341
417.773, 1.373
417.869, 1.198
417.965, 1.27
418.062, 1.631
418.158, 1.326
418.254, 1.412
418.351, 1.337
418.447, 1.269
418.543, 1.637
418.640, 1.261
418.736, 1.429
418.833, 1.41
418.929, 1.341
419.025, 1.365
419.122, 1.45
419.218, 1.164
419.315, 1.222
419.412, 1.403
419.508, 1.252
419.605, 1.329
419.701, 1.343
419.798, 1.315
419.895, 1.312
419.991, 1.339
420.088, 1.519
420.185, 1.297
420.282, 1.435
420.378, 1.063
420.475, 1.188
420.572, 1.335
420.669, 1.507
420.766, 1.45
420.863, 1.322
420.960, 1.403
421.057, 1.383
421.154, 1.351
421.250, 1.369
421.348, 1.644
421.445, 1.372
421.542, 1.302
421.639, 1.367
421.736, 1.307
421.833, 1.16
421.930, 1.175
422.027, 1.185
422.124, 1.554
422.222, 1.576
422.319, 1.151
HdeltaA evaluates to 0.58 nm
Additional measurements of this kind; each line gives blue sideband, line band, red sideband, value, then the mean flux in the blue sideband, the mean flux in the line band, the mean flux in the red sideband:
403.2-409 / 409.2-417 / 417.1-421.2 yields 0.542 nm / 1.4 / 1.28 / 1.35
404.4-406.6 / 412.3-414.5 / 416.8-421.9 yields 0.091 nm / 1.44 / 1.34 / 1.36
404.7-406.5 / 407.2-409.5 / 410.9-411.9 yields 0.125 nm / 1.48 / 1.29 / 1.24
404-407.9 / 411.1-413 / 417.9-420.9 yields 0.115 nm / 1.42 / 1.3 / 1.35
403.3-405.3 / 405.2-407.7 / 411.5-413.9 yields -0.151 nm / 1.37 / 1.44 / 1.32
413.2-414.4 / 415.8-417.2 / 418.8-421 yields -0.039 nm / 1.36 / 1.39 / 1.34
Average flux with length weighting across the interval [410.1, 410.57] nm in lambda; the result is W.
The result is 1.22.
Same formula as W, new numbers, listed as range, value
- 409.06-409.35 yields 1.3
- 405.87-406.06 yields 1.64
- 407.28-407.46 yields 1.37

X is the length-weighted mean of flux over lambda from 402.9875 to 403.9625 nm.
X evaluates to 1.33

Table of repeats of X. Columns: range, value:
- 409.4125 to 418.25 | 1.29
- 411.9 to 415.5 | 1.33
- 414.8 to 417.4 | 1.41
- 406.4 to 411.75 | 1.25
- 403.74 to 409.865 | 1.36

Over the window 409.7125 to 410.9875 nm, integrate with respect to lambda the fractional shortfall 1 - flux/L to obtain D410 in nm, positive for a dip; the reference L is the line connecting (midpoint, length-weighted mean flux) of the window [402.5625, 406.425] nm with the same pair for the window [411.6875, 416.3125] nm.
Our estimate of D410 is 0.28 nm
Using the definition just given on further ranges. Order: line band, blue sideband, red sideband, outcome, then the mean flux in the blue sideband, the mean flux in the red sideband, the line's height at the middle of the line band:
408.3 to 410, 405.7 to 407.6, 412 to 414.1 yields 0.25 nm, 1.42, 1.35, 1.39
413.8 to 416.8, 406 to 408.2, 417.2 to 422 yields -0.01 nm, 1.4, 1.35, 1.36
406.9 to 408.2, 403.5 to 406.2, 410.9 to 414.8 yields 0.03 nm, 1.43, 1.28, 1.38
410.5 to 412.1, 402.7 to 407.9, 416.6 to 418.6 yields 0.25 nm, 1.41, 1.38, 1.39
